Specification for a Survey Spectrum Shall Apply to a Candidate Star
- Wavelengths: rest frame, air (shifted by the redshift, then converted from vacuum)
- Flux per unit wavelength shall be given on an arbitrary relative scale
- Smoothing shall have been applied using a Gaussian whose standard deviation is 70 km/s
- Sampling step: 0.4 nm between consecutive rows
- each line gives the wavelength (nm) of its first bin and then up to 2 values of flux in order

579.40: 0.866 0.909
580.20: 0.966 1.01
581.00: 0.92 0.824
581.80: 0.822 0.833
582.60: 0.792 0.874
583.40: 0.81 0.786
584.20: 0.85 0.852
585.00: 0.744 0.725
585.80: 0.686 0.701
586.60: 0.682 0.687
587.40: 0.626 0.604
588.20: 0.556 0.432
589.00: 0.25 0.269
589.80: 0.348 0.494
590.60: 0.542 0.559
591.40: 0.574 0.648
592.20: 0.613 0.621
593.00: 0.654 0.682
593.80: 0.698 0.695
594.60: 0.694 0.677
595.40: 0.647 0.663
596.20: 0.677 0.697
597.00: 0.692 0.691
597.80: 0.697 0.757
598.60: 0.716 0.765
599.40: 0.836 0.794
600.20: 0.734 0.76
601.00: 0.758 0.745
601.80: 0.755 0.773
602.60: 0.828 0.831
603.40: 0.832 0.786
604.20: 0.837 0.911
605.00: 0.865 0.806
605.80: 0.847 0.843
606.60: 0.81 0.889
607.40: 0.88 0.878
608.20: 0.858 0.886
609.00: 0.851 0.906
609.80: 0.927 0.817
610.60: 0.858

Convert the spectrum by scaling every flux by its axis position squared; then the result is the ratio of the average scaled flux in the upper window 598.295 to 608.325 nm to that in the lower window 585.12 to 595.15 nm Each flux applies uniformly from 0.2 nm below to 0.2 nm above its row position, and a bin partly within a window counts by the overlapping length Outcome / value 1.44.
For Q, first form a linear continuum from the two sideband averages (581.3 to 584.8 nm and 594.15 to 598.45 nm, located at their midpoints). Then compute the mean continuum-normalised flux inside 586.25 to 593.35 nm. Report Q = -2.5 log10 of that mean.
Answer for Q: 0.36 mag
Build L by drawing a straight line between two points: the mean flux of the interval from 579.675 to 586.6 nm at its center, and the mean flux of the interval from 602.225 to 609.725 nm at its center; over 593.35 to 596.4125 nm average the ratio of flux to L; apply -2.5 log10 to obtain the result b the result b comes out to 0.23 mag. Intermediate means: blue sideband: 0.825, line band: 0.679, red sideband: 0.852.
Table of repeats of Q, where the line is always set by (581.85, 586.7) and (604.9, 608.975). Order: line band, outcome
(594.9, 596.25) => 0.23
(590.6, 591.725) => 0.37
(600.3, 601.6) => 0.11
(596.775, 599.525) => 0.13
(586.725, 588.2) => 0.25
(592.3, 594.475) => 0.21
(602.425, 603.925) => 0.03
